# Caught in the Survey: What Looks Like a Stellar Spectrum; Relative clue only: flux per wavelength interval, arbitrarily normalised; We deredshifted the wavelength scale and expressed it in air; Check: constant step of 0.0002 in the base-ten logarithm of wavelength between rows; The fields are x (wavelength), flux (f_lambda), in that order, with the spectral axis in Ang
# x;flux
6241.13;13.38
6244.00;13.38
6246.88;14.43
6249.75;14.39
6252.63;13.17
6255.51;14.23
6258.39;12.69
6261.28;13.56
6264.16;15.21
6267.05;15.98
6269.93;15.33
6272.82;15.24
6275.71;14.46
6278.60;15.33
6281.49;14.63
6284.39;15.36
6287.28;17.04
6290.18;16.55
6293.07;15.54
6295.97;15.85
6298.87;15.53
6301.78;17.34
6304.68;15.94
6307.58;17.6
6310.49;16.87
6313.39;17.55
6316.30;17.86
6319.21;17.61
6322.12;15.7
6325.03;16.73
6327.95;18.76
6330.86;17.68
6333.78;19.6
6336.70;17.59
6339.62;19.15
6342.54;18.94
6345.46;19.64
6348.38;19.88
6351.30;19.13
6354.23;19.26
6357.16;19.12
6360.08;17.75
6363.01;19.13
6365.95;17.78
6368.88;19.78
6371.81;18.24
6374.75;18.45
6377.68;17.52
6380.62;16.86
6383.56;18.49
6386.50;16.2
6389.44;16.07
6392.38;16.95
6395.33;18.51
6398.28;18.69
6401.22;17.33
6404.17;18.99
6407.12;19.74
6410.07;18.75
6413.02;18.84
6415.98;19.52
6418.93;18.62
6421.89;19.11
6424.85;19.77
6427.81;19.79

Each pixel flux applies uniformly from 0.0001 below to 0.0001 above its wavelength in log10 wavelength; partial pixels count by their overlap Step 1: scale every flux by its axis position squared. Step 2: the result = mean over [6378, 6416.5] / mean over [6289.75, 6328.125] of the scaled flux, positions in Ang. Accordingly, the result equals 1.1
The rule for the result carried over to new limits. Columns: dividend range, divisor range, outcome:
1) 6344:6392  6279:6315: 1.15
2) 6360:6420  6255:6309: 1.22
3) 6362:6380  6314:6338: 1.05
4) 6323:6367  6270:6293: 1.23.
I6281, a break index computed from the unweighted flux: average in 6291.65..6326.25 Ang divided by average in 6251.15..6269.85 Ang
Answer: 1.2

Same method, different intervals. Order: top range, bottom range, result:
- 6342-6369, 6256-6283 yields 1.29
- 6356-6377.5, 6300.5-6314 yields 1.09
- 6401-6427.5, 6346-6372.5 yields 1.01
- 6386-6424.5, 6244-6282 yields 1.27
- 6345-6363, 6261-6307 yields 1.22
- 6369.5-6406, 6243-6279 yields 1.23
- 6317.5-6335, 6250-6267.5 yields 1.26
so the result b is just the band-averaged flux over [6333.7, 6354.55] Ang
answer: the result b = 19.1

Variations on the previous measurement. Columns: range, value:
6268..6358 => 17.2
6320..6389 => 18.3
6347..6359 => 19.3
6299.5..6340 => 17.5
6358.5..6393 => 17.8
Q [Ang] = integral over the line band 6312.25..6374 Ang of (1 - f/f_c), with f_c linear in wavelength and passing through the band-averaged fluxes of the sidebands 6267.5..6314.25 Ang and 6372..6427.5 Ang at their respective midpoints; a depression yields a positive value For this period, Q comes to -4.83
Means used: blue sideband 16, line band 18.4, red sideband 18.3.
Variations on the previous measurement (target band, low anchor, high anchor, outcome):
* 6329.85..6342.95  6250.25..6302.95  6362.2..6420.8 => -1.45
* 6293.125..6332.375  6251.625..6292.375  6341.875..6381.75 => -0.73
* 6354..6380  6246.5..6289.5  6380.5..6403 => -2.41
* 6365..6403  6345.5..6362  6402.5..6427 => 2.70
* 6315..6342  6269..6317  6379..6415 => -1.85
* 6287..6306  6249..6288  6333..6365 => -0.02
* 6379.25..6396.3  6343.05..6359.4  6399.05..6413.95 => 1.61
